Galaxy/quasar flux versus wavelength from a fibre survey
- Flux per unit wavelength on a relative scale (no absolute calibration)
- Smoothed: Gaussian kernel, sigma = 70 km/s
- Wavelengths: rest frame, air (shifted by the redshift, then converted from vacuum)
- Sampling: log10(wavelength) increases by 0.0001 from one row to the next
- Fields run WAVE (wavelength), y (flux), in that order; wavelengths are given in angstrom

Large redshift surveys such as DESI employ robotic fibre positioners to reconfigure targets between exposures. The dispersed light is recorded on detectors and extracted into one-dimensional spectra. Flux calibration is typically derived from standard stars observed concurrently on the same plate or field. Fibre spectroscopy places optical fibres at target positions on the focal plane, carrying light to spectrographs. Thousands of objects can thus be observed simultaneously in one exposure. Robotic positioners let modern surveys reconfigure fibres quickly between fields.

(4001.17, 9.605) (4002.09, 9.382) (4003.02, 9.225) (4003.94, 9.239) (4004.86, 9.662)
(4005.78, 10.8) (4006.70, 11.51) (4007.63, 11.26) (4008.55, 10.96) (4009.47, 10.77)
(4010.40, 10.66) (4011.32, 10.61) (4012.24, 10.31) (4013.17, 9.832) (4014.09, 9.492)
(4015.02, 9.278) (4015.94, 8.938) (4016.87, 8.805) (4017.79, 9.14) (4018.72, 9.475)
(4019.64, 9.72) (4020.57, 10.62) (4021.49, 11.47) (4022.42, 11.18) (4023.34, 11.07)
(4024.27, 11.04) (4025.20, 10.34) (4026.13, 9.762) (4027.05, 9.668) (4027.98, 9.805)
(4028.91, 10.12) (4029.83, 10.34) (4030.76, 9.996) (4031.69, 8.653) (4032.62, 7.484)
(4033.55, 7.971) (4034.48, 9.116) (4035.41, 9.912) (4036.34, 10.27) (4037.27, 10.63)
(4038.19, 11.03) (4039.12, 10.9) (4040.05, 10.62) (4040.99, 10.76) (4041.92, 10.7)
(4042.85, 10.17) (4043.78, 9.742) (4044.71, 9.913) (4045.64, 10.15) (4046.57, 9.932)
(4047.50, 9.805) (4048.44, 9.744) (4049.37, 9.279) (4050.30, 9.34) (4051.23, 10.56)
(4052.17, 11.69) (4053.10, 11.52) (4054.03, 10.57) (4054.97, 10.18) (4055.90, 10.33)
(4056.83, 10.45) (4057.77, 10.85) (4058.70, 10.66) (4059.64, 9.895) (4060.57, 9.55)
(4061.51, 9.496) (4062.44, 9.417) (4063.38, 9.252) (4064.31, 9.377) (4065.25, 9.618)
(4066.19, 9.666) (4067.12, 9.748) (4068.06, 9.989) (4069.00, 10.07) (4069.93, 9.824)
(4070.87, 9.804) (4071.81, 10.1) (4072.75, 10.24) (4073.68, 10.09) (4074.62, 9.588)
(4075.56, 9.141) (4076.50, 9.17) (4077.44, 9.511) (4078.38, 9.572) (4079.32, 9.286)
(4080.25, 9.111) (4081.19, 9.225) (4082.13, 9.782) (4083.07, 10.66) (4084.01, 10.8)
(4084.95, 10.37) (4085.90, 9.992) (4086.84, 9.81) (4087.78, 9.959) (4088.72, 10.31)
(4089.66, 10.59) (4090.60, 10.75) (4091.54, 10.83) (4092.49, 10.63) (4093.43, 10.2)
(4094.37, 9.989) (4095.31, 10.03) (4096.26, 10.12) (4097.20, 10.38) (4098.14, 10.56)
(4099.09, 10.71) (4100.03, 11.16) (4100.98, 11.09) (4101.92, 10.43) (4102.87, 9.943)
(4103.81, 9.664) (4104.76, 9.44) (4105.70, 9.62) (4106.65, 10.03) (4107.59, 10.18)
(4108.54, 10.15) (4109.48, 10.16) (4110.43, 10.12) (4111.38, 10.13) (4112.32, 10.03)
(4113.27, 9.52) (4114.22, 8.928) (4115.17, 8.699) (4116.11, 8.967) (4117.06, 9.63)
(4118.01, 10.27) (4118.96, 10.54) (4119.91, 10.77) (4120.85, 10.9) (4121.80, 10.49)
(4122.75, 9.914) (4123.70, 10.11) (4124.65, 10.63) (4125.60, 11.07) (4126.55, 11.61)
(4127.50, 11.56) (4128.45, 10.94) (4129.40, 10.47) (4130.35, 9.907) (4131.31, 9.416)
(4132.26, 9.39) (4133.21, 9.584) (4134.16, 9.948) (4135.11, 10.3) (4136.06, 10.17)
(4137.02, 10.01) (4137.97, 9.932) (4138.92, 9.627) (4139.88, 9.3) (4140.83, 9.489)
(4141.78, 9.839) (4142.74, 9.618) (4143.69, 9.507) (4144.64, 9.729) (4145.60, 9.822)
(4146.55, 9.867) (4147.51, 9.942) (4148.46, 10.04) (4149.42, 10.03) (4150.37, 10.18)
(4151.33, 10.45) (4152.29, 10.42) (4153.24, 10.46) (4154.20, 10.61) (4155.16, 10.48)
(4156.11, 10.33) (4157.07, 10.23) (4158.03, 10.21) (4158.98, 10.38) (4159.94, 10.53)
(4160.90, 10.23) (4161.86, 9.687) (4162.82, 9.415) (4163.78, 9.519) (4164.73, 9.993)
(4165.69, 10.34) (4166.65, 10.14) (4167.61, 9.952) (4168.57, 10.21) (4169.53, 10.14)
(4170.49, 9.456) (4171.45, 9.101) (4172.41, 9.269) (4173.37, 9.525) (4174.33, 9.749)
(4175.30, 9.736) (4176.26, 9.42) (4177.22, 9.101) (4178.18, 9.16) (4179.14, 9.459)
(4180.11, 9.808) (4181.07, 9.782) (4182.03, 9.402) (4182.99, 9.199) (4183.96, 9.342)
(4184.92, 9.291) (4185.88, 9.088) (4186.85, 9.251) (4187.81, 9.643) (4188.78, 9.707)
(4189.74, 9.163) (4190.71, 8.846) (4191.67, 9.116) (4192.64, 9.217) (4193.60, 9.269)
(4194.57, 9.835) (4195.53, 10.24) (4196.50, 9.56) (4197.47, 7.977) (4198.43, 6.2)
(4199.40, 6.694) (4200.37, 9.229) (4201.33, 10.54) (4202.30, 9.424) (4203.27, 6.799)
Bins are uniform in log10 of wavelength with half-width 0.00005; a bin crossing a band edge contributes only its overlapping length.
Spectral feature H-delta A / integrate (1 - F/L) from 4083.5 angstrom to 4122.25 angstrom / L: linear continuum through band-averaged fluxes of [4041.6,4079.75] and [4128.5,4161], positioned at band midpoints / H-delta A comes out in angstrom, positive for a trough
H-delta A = -0.71 angstrom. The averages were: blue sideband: 9.95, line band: 10.2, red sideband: 10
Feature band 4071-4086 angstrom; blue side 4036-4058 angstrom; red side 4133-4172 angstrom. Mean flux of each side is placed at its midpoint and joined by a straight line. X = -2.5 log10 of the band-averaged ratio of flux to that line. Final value 0.052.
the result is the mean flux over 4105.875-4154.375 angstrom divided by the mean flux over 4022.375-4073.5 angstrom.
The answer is 1.0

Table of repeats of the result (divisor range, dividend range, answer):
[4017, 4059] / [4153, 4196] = 0.96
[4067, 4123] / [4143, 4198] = 0.97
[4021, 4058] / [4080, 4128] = 1.00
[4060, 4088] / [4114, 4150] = 1.03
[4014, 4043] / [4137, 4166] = 1.01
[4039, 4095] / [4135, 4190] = 0.98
